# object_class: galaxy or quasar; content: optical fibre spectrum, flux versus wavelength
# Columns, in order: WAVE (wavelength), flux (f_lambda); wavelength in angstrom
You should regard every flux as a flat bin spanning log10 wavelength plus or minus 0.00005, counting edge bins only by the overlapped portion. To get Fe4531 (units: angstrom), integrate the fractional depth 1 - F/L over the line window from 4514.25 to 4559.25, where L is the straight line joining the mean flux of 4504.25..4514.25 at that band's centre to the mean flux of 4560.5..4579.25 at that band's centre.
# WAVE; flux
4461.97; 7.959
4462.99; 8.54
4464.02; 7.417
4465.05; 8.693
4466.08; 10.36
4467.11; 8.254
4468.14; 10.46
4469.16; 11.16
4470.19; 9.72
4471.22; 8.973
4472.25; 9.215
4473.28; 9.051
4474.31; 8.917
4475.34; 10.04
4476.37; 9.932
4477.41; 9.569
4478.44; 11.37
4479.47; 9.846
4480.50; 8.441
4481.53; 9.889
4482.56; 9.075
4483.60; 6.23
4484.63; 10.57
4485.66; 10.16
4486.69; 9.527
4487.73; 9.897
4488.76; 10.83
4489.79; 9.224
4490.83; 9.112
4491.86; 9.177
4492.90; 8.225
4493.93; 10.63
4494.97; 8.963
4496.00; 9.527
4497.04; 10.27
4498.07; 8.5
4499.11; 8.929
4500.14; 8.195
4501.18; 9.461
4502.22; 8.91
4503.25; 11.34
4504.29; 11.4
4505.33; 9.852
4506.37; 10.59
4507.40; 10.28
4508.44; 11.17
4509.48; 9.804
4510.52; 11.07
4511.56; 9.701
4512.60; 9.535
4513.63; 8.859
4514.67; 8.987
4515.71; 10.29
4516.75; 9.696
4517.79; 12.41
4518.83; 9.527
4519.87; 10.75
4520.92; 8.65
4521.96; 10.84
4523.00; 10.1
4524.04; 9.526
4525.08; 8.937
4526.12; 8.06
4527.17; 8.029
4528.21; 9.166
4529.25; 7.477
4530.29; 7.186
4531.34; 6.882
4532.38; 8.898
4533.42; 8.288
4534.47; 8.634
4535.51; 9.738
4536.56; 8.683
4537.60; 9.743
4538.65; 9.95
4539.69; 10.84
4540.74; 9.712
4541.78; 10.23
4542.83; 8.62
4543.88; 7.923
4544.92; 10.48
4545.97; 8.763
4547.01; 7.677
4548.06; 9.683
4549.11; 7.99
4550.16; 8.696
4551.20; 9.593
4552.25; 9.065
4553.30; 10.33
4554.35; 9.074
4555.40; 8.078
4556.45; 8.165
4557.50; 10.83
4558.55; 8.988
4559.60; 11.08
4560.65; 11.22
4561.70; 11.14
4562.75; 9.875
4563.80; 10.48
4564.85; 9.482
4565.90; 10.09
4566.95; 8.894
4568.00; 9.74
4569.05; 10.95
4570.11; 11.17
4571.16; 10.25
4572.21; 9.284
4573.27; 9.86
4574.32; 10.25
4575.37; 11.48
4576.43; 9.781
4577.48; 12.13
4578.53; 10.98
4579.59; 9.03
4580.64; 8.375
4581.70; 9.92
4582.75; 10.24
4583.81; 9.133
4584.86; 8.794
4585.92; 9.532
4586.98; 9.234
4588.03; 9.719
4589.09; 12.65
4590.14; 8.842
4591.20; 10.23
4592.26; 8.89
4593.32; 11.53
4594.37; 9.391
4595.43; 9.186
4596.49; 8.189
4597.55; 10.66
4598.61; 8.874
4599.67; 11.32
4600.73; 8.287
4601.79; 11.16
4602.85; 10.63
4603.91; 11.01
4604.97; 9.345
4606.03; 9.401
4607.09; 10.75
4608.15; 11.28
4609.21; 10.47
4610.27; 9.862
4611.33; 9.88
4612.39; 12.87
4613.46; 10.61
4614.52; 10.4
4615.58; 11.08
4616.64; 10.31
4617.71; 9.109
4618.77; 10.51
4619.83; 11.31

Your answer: 4.6 angstrom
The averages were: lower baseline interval 10.2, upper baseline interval 10.4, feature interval 9.2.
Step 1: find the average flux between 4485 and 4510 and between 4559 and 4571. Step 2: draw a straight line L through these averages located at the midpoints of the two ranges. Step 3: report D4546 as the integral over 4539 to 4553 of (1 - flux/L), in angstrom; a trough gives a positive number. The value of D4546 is 1.4 angstrom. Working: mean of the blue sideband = 9.75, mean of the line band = 9.21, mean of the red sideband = 10.4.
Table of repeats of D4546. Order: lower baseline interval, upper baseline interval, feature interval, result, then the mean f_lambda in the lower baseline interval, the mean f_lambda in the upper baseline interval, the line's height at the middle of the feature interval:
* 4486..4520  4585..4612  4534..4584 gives 1.09 angstrom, 9.83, 10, 9.94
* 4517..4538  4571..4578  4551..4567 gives 0.30 angstrom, 9.08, 10.4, 9.99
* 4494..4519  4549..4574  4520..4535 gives 1.81 angstrom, 9.91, 9.8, 9.86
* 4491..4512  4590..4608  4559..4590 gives -0.83 angstrom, 9.79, 9.91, 9.88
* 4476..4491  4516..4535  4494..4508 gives -0.57 angstrom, 9.58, 9.07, 9.37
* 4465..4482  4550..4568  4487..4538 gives 1.21 angstrom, 9.67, 9.74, 9.7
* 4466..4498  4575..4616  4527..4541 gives 1.44 angstrom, 9.54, 10.1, 9.81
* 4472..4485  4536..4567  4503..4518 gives -1.31 angstrom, 9.38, 9.52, 9.44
